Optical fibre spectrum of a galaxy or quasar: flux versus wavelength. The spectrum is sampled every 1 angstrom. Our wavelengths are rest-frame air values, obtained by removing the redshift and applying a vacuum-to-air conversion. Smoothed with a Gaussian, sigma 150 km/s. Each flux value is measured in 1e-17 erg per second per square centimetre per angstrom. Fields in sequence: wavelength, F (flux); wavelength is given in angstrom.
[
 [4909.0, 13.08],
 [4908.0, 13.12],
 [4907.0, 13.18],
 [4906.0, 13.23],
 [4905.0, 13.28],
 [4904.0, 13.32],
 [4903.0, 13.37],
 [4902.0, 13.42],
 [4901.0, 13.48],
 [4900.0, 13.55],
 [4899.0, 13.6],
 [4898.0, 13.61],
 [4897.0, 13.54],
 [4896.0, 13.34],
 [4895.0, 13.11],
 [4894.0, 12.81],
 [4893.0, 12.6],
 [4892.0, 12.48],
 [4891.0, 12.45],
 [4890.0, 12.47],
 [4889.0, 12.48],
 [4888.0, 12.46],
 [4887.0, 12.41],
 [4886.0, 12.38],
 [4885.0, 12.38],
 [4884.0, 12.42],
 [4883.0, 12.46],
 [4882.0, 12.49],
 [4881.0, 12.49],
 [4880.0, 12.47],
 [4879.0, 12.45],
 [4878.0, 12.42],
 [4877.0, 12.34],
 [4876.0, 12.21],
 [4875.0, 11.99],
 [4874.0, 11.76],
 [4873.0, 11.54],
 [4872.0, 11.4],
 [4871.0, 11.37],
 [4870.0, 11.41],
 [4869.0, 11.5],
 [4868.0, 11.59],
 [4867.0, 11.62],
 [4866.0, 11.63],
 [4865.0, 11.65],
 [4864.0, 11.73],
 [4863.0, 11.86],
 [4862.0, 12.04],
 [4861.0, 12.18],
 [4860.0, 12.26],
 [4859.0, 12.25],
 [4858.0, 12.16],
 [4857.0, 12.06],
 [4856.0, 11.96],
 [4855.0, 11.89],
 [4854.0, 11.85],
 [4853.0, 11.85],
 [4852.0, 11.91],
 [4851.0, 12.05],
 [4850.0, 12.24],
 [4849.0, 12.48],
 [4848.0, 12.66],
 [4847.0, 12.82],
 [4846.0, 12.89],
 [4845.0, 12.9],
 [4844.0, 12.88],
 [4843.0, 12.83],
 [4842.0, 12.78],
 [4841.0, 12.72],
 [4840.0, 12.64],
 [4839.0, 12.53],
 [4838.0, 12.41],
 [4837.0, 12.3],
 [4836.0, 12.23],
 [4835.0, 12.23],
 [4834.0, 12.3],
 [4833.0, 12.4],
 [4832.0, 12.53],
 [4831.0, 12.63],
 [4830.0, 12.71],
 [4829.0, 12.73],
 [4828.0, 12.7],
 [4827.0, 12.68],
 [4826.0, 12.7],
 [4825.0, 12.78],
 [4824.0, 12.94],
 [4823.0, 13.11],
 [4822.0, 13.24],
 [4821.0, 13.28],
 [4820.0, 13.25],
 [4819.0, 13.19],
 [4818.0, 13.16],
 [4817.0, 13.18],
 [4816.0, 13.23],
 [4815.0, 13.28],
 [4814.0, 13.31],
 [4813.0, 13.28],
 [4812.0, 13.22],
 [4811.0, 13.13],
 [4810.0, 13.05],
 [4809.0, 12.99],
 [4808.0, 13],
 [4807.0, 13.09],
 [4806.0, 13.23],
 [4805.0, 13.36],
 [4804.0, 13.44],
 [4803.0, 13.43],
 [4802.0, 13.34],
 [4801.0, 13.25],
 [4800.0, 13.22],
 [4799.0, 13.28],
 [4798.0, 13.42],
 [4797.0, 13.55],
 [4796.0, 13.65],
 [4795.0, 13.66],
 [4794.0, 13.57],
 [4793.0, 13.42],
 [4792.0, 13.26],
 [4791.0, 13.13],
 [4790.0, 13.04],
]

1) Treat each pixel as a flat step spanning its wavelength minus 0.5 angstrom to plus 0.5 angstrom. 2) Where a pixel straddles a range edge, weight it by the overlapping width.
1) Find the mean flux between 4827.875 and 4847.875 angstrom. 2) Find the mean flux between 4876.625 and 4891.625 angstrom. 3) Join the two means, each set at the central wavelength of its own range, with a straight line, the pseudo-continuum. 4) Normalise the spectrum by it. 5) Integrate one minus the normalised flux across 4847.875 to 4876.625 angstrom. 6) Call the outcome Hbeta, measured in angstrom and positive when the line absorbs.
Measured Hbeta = 1.4 angstrom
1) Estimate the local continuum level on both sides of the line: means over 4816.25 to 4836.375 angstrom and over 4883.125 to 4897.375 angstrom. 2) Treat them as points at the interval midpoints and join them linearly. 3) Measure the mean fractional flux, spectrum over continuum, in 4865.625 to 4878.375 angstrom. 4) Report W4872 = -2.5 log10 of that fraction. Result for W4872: 0.08 mag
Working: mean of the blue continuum 12.8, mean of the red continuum 12.7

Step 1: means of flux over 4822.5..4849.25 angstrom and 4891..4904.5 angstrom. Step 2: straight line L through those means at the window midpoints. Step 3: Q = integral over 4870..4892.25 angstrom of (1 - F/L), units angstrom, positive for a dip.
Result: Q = 1.4 angstrom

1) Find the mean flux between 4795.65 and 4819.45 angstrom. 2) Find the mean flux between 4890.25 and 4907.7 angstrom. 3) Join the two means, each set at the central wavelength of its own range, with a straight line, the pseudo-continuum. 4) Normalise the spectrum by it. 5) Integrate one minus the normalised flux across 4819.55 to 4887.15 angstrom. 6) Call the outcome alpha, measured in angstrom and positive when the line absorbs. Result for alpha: 4.6 angstrom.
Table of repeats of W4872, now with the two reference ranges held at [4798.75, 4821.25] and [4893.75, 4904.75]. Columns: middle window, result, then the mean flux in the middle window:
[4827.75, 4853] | 0.064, 12.5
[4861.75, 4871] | 0.147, 11.6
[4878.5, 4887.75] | 0.077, 12.4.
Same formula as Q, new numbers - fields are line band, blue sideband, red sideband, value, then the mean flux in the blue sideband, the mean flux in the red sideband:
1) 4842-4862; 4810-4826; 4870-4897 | 0.7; 13.2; 12.4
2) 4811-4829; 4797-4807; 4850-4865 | -0.3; 13.3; 12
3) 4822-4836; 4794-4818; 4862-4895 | 0.3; 13.3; 12.1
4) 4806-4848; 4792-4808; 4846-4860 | -0.3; 13.4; 12.2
